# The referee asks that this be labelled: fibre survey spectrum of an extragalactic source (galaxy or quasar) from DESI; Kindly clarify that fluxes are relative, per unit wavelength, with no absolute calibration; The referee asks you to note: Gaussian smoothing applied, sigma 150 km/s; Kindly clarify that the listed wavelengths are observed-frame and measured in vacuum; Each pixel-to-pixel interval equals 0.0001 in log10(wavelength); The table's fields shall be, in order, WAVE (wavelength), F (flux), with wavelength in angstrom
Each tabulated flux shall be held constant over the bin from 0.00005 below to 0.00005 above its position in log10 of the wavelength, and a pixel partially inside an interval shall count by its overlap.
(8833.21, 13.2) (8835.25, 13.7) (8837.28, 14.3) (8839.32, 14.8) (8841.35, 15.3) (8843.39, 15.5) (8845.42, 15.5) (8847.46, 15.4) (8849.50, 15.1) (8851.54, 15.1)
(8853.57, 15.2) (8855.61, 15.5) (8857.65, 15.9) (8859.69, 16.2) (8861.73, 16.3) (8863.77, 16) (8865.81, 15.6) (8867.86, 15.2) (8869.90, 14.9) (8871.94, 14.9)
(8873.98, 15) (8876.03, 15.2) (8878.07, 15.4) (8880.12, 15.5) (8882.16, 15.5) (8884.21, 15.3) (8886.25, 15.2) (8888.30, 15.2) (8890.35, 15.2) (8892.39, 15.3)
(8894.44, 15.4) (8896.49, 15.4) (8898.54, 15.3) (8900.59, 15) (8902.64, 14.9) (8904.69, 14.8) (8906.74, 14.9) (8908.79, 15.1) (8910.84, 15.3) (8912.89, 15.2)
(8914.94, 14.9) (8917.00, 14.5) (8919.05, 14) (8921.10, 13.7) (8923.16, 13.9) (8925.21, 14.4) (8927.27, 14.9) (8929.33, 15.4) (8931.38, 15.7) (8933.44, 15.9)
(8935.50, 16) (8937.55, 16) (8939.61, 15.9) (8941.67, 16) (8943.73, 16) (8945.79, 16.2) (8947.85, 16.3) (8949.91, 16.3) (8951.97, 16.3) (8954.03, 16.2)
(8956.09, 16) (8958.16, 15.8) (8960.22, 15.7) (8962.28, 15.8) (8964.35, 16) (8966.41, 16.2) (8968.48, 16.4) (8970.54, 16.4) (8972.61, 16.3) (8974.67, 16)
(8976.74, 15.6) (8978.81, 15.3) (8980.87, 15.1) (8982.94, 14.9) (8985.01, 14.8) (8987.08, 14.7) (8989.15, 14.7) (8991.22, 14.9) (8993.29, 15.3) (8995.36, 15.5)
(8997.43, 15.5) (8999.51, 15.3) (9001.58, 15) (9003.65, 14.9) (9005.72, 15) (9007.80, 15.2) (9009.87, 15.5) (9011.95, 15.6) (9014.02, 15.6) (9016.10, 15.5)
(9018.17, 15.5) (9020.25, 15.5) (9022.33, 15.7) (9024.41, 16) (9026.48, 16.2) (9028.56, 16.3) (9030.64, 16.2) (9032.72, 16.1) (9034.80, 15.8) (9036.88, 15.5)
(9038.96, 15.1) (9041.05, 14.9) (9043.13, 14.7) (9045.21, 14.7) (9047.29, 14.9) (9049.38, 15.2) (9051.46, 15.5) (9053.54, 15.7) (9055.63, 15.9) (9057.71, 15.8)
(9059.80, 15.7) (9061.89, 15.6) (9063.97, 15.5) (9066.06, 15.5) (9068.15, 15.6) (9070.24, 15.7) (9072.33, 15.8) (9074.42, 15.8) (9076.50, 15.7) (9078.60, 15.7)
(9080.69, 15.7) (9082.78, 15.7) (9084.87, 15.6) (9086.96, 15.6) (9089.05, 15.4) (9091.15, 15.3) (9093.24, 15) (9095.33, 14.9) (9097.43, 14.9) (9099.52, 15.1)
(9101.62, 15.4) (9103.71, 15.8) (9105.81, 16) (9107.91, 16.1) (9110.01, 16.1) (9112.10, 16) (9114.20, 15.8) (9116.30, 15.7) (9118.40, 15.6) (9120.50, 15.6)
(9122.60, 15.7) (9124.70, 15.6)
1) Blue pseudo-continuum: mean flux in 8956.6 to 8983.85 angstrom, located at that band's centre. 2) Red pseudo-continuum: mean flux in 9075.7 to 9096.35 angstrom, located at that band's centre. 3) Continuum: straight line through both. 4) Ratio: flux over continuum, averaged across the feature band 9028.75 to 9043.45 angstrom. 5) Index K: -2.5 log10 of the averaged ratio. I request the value 0.00 mag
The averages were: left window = 15.8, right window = 15.5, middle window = 15.6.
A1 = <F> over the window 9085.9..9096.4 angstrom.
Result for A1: 15.2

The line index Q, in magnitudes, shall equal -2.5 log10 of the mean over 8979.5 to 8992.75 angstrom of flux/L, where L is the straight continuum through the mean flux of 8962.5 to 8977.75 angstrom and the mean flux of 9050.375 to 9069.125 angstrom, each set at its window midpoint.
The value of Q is 0.080 mag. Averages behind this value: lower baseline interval 16.1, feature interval 14.9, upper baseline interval 15.6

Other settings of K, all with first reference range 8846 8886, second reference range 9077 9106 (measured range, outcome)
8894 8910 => 0.02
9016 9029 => -0.03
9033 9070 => 0.00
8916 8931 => 0.07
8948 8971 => -0.05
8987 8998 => 0.02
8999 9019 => 0.01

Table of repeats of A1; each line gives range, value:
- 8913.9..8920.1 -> 14.5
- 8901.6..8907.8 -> 14.9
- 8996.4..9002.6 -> 15.3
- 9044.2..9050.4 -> 14.9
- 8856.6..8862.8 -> 16.1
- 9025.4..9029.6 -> 16.3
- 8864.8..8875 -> 15.1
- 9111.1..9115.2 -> 15.9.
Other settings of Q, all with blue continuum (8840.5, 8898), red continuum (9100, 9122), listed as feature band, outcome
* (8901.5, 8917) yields 0.034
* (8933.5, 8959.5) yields -0.038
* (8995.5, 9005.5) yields 0.029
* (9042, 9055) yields 0.038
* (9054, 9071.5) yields 0.004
